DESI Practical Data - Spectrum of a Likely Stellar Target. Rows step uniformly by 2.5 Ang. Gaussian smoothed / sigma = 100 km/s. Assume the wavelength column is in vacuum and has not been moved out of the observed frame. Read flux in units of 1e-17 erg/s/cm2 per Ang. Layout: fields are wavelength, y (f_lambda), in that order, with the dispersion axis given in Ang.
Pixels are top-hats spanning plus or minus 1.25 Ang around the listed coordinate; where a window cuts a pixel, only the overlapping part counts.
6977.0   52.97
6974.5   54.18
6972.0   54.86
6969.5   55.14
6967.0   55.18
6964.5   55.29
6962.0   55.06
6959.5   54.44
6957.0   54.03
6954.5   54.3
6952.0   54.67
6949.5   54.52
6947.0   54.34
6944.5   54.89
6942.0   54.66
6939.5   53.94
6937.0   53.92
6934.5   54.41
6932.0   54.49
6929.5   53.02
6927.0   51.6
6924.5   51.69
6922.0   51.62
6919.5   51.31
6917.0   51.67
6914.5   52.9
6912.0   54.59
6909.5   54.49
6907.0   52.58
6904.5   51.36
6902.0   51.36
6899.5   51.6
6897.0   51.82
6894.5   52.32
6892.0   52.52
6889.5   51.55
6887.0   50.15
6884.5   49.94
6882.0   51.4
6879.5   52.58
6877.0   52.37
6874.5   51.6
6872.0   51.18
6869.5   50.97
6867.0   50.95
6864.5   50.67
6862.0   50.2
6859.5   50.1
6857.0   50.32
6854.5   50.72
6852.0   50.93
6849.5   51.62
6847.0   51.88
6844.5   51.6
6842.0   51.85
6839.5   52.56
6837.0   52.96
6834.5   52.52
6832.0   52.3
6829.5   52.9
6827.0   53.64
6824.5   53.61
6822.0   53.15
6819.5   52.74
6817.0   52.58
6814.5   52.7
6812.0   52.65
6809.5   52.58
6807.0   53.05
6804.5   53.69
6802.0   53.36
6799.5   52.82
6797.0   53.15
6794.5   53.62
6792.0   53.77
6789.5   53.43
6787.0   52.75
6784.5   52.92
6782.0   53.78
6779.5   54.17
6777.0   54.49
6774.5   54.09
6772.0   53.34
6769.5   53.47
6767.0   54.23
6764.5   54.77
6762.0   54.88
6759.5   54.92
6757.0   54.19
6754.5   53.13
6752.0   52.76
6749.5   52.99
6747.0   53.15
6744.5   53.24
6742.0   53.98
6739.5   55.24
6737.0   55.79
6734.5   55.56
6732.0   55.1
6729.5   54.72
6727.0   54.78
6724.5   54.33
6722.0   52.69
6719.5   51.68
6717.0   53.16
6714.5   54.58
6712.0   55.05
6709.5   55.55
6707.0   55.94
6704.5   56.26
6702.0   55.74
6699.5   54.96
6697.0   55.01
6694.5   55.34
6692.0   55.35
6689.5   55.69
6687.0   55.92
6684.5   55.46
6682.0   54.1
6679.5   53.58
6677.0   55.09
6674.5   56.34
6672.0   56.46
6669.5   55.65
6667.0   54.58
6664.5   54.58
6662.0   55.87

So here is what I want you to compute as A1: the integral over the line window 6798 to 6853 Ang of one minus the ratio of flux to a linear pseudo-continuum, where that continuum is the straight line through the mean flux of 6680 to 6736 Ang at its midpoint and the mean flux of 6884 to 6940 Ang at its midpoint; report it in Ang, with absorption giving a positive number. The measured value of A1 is 0.8 Ang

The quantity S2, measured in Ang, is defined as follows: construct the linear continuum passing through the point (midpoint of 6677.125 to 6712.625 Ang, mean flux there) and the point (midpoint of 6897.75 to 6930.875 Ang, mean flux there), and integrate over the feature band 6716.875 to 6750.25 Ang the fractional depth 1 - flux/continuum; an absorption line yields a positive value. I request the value 0.4 Ang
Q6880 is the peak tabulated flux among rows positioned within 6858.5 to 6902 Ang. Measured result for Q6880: 52.58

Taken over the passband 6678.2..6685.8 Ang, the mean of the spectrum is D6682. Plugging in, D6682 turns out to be 54.4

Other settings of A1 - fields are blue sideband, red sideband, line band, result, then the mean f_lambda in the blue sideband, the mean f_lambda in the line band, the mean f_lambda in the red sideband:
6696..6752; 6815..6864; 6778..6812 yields -0.2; 54.5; 53.3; 52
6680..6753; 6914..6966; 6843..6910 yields 3.2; 54.6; 51.4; 53.7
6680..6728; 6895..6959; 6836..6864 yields 1.3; 54.8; 51.3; 53.2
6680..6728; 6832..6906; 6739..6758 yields 0.1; 54.8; 53.5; 51.5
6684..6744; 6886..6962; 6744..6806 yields 0.8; 54.9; 53.6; 53.1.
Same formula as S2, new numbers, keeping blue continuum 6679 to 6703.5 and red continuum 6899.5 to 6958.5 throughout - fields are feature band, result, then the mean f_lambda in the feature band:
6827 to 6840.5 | 0.3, 52.7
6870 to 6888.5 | 0.8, 51.3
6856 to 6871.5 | 0.9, 50.6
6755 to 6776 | 0.1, 54.2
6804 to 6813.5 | 0.2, 52.9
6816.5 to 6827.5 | 0.2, 53.1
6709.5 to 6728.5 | 0.4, 53.9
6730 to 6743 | -0.1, 55.1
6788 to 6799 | 0.2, 53.4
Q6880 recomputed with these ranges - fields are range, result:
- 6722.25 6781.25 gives 55.79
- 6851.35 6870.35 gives 50.97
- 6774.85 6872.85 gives 54.49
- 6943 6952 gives 54.89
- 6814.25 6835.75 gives 53.64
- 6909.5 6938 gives 54.59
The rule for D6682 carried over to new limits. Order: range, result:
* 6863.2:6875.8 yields 51.1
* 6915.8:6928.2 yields 51.6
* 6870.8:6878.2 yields 51.7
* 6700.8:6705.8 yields 56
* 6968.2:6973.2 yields 55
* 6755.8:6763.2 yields 54.7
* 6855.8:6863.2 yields 50.2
